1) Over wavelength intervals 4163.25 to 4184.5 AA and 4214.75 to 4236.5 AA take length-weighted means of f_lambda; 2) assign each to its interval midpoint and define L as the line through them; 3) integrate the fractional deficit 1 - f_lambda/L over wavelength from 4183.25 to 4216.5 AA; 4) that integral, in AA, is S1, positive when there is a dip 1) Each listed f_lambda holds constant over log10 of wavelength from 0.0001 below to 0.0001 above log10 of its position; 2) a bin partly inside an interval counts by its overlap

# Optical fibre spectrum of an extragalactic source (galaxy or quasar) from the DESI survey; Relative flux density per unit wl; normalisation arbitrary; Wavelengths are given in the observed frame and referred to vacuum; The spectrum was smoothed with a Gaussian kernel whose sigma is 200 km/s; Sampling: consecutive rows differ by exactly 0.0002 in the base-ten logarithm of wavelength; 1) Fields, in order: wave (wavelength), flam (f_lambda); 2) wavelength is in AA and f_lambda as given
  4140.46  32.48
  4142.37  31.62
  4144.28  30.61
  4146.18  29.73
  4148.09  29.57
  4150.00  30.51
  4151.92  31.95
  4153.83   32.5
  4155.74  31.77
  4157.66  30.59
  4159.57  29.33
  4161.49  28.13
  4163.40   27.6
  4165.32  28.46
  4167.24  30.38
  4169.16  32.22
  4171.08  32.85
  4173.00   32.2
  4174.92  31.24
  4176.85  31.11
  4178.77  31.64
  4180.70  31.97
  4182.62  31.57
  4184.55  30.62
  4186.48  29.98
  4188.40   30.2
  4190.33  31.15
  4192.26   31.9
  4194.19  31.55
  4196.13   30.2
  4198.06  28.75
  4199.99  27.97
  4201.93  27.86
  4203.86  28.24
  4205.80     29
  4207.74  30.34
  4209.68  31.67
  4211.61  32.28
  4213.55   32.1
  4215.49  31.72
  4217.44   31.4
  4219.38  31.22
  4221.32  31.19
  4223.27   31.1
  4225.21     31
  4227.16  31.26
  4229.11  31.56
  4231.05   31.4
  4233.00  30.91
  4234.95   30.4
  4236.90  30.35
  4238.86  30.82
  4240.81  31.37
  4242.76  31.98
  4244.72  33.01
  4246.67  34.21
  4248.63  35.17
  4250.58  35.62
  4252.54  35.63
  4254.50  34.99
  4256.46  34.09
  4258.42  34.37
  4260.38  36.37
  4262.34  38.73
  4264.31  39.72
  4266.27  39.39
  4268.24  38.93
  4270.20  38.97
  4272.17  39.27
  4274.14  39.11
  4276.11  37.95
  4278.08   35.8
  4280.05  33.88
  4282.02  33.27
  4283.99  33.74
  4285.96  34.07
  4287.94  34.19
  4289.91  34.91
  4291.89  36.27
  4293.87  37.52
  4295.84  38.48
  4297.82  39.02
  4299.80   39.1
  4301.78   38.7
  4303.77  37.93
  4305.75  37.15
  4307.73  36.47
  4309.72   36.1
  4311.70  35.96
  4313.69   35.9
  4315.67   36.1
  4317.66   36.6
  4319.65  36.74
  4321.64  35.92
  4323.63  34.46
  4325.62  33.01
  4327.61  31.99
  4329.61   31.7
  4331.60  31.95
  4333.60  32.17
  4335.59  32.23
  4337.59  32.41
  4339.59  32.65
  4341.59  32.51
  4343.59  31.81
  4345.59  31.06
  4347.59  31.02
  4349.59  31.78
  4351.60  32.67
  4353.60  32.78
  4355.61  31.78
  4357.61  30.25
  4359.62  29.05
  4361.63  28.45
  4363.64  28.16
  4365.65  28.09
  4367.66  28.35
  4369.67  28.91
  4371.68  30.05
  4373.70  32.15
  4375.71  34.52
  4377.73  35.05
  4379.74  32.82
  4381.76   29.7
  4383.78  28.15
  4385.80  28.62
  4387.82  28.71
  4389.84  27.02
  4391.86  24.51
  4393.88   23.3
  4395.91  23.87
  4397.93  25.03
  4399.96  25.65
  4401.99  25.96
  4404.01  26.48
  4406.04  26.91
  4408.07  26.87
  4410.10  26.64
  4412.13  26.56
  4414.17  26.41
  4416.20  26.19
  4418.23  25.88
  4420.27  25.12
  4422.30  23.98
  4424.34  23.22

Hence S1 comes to 0.9 AA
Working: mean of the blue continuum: 31.1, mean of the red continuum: 31.2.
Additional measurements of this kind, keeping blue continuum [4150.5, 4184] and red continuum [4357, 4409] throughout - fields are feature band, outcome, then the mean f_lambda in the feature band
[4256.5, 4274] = -4.9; 38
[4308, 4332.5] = -4.8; 34.8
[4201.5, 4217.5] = -0.1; 30.6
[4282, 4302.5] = -4.9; 36.4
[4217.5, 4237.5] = -0.6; 31.1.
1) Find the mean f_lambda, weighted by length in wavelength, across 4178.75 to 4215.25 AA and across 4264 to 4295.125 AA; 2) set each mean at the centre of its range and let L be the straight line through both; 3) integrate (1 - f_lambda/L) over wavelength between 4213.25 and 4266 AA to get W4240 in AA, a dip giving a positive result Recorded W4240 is 0.9 AA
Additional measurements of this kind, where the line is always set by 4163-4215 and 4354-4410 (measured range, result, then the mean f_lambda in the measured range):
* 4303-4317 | -3.5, 36.5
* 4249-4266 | -3.7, 36.3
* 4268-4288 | -4.5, 36.3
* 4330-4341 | -1.2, 32.3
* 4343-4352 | -0.9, 31.6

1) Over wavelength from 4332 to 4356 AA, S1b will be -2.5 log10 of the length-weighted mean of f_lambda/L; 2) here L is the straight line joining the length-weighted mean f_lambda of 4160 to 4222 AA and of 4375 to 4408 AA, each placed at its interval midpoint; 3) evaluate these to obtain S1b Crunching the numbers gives -0.13 mag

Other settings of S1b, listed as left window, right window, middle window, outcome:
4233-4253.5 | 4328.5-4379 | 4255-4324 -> -0.145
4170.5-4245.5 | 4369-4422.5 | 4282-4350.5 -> -0.194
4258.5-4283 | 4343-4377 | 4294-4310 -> -0.084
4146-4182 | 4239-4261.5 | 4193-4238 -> 0.076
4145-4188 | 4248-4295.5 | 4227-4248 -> 0.095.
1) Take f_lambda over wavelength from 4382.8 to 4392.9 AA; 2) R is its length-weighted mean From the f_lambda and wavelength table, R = 27.4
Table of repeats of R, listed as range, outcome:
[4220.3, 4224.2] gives 31.1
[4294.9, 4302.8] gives 38.8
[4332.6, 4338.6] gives 32.3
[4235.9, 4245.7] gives 31.5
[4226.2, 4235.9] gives 31.1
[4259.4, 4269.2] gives 38.6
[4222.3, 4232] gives 31.3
